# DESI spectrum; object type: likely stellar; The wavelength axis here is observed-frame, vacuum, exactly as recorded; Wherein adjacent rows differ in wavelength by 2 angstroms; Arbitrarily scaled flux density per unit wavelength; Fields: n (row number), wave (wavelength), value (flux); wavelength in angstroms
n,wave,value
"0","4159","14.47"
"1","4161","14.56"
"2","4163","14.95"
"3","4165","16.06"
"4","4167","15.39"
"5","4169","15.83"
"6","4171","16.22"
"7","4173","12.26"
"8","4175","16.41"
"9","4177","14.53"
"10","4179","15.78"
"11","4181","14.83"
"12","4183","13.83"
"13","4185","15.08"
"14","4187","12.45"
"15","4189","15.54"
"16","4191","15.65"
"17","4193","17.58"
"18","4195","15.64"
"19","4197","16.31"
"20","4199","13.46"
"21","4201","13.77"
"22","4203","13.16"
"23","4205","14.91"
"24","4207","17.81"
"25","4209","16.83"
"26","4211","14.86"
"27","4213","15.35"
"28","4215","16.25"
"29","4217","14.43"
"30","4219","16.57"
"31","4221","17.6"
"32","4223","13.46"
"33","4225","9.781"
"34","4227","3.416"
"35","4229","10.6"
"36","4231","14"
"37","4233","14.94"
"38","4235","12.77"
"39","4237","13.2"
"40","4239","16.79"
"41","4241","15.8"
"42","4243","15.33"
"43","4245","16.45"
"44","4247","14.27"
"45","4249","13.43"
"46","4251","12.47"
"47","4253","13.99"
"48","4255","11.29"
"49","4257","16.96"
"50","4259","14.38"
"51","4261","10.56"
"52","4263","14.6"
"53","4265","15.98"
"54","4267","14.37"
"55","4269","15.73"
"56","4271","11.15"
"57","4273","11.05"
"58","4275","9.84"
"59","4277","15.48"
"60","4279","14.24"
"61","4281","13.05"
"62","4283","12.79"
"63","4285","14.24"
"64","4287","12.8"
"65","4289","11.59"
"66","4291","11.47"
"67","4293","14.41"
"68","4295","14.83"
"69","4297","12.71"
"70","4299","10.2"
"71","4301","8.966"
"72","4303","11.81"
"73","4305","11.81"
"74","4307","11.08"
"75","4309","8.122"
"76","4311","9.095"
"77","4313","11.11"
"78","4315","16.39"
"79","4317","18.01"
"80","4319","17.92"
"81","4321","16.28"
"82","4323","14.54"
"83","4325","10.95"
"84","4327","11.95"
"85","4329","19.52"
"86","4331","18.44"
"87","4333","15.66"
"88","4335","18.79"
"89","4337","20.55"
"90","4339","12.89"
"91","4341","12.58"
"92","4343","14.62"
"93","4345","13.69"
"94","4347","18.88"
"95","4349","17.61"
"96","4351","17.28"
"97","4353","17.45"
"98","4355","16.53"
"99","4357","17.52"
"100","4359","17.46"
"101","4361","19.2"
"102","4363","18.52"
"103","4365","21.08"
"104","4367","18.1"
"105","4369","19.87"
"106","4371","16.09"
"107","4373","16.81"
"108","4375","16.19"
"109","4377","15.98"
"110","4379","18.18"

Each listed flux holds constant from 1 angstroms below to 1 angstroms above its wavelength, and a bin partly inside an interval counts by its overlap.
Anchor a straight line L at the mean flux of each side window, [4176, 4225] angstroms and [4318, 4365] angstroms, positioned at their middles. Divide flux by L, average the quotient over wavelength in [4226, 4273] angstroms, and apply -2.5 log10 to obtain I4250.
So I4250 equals 0.16 mag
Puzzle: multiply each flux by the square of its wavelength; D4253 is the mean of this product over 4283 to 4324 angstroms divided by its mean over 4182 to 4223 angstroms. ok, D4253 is 0.88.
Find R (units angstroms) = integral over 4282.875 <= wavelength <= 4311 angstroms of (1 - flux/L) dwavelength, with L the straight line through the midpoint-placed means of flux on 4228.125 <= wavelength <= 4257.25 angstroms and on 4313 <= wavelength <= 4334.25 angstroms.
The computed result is 6.3 angstroms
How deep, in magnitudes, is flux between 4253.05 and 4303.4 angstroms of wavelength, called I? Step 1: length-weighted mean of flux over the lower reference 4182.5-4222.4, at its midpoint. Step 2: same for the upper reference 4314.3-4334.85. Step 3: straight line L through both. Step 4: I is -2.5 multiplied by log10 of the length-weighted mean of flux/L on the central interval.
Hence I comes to 0.21 mag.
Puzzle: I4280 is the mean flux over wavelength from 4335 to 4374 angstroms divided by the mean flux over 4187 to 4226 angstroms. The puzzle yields 1.1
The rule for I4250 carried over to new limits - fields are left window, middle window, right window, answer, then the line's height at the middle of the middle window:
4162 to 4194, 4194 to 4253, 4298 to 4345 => 0.04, 14.8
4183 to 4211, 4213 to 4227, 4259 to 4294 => 0.05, 14.6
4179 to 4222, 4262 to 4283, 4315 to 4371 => 0.19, 16.1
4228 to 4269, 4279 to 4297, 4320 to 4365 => 0.15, 15.1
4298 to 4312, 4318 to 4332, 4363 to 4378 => -0.25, 12.5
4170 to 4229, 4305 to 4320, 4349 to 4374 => 0.29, 16.9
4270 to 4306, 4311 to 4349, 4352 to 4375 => -0.01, 15.5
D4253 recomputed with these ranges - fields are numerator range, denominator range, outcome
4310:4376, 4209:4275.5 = 1.25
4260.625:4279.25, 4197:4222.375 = 0.89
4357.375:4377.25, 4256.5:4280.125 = 1.38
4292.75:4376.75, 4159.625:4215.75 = 1.09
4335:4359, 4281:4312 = 1.43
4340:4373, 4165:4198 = 1.23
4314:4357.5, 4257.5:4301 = 1.28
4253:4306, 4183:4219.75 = 0.88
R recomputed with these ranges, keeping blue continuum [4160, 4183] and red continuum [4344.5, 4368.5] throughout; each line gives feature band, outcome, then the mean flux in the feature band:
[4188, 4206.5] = 0.4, 15.2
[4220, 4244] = 4.3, 13.1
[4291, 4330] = 9.3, 13.1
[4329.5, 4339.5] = 0.0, 17.6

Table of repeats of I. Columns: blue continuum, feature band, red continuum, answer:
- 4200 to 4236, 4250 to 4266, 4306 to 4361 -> 0.05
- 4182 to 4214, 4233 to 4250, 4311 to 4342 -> 0.04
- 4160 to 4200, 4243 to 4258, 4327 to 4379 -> 0.13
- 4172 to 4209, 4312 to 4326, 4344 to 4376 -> 0.13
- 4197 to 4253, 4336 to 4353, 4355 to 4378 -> 0.08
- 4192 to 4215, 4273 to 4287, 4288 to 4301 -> -0.03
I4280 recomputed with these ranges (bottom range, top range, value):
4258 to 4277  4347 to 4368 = 1.37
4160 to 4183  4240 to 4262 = 0.93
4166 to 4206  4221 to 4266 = 0.90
